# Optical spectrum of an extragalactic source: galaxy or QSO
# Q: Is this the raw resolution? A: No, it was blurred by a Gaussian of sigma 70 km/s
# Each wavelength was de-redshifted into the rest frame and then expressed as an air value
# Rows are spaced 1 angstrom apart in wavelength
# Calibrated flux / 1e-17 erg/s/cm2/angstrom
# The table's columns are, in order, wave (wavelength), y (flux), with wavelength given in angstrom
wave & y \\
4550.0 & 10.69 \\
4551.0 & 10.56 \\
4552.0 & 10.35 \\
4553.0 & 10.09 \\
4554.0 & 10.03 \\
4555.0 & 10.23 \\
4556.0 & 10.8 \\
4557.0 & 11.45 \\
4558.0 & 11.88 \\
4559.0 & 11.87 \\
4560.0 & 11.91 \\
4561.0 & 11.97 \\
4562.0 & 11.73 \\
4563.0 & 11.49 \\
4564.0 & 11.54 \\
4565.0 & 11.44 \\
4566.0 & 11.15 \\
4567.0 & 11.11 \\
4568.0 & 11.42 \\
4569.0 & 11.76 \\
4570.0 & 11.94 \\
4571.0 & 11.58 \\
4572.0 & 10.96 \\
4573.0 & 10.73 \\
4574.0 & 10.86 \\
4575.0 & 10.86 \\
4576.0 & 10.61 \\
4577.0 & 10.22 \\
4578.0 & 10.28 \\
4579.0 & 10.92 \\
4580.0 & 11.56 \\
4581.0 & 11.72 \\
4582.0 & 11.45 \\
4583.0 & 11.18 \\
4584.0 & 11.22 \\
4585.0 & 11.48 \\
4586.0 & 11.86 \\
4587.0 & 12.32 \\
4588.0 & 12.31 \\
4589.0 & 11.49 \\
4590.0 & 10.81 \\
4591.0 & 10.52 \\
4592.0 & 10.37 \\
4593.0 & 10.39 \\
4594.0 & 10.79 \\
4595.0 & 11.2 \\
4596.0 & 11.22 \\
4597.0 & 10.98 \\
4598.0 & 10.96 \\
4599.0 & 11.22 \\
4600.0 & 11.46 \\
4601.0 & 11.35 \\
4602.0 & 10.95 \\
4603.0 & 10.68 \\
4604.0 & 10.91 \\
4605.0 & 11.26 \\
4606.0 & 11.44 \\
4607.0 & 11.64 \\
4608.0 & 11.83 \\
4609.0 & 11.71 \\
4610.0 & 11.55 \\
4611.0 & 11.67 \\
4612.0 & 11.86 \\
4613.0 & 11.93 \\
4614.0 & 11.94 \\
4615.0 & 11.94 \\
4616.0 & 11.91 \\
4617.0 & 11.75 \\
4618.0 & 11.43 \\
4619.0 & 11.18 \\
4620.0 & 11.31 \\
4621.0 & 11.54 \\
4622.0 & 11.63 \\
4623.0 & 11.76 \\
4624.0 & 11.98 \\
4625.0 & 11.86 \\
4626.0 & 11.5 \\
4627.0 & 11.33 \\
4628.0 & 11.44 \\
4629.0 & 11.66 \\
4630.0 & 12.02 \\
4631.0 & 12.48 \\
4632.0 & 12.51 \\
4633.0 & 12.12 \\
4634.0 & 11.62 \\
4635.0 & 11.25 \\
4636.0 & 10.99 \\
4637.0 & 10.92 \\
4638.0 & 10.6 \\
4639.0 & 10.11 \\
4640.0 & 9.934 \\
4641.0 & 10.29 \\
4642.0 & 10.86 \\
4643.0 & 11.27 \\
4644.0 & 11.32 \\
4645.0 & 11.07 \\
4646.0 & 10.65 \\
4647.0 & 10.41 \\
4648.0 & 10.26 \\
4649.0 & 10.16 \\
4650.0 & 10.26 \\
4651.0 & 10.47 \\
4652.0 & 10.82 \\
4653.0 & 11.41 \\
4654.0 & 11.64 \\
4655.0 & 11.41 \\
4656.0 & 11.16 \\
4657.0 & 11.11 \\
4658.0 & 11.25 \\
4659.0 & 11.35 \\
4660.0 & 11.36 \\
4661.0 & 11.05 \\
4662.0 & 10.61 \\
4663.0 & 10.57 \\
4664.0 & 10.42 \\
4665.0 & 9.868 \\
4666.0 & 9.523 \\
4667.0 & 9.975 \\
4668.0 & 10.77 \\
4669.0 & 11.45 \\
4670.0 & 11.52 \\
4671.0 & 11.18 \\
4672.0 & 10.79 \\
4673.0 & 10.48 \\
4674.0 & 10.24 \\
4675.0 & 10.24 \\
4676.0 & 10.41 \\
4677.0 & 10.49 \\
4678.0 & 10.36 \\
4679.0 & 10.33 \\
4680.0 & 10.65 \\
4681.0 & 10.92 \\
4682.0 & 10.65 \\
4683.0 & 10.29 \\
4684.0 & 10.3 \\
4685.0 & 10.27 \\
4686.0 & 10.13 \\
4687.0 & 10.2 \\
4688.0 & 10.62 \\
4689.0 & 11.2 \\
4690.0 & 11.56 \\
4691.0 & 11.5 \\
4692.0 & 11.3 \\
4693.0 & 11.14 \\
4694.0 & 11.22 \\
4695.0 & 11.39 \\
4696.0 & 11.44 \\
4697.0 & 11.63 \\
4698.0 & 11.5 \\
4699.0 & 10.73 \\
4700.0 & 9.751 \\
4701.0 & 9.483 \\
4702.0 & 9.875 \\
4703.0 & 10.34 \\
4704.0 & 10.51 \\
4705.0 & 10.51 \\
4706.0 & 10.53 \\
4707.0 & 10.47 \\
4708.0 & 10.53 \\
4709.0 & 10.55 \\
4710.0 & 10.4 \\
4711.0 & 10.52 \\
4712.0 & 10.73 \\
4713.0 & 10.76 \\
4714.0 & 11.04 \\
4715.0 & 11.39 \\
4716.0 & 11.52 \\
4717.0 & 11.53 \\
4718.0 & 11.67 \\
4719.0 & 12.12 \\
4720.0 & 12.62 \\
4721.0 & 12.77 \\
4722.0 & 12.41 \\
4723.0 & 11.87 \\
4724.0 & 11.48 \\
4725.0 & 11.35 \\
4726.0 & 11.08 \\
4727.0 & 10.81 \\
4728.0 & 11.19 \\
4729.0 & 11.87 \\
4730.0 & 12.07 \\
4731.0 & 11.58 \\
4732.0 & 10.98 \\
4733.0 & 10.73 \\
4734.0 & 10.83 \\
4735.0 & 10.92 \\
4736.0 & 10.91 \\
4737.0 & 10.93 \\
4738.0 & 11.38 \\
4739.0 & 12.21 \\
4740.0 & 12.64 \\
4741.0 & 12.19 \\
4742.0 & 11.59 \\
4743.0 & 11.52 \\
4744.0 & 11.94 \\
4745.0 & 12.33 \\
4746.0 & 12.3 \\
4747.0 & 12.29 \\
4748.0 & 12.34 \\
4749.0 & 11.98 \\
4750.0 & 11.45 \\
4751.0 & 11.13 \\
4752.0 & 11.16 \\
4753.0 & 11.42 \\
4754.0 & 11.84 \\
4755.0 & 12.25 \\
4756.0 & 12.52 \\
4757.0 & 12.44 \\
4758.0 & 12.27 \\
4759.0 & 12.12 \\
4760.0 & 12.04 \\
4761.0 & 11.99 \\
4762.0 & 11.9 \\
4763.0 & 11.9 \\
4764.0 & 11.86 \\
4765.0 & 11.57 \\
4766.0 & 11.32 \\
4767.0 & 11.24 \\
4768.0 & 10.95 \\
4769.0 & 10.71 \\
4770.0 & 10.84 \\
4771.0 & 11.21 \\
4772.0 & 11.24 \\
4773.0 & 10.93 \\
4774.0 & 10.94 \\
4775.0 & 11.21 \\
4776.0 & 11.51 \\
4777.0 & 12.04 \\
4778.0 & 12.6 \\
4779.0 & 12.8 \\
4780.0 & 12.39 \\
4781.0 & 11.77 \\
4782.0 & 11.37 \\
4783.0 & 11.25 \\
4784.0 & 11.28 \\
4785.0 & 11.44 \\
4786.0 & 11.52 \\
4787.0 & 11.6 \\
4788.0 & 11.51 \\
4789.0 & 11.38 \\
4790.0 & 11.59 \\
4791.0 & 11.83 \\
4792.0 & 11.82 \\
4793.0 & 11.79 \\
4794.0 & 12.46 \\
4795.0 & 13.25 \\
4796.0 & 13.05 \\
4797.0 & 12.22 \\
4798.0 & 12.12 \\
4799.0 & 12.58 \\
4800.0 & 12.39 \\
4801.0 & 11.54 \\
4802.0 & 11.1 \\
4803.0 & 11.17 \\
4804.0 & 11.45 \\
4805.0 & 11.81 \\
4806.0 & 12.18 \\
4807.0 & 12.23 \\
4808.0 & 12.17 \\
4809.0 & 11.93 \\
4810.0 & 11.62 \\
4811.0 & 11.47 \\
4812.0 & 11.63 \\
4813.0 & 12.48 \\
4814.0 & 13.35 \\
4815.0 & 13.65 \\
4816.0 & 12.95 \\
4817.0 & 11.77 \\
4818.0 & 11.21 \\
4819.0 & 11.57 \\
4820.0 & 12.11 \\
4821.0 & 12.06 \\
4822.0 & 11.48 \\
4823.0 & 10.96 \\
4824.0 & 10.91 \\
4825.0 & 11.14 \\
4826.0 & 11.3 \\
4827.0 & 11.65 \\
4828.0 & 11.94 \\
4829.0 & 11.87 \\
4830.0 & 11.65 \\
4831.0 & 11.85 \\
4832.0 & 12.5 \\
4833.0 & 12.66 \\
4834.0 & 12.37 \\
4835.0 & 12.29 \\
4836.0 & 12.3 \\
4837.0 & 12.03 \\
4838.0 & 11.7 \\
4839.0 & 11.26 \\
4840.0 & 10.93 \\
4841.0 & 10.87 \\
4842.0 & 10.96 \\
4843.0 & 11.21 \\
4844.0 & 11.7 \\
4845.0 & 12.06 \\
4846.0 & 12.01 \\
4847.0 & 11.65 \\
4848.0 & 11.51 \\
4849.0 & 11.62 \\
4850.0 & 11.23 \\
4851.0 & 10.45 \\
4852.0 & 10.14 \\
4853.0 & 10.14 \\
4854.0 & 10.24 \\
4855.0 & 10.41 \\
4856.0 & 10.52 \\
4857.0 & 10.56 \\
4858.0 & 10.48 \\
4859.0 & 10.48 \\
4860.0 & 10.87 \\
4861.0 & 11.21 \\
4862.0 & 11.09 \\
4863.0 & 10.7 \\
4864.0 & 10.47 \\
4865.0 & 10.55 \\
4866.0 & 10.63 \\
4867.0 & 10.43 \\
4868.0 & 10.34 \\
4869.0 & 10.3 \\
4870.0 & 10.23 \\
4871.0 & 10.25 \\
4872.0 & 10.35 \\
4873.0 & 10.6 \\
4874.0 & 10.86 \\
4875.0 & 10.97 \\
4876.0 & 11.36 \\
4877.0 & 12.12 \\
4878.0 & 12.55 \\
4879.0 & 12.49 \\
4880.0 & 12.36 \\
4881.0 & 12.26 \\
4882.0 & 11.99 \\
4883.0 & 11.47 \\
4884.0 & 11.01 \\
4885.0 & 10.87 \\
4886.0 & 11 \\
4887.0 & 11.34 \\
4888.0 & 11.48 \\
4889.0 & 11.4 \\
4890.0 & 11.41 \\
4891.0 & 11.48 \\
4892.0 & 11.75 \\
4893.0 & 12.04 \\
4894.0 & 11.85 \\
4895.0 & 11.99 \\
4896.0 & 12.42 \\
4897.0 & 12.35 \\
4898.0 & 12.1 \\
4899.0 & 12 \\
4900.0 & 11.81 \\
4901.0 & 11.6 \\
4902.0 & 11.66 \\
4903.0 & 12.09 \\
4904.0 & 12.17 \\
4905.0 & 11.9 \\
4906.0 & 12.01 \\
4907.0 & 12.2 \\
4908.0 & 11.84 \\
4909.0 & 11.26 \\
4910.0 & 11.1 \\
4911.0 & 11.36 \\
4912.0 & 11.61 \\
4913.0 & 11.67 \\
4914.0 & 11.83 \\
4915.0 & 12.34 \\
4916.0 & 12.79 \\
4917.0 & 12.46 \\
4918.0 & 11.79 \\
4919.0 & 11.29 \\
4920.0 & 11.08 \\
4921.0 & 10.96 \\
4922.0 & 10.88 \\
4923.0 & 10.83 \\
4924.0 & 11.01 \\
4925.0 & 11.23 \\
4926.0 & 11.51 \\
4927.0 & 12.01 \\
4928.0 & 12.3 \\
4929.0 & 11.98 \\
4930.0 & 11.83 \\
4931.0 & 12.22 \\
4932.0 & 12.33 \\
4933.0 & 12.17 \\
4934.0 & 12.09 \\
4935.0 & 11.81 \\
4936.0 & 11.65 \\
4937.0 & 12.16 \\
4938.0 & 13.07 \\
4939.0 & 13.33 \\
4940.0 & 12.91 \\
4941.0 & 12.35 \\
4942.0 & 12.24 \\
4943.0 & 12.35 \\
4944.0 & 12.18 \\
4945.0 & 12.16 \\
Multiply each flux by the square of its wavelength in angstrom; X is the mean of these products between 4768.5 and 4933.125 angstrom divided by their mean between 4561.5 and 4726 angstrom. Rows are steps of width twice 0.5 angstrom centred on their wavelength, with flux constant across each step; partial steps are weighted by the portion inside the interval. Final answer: 1.1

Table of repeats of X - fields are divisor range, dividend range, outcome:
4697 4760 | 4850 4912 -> 1.05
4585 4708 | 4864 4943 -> 1.18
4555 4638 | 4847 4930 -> 1.13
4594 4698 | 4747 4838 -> 1.14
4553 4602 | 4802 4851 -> 1.17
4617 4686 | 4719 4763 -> 1.12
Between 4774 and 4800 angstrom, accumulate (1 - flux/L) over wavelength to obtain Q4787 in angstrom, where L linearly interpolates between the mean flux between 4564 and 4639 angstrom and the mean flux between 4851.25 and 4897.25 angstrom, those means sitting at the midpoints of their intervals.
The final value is -1.69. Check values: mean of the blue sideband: 11.4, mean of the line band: 11.9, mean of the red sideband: 11.1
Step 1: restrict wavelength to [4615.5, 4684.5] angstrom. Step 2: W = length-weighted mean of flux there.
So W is 11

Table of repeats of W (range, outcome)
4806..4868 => 11.5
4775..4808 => 11.9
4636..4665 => 10.8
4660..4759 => 11.1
